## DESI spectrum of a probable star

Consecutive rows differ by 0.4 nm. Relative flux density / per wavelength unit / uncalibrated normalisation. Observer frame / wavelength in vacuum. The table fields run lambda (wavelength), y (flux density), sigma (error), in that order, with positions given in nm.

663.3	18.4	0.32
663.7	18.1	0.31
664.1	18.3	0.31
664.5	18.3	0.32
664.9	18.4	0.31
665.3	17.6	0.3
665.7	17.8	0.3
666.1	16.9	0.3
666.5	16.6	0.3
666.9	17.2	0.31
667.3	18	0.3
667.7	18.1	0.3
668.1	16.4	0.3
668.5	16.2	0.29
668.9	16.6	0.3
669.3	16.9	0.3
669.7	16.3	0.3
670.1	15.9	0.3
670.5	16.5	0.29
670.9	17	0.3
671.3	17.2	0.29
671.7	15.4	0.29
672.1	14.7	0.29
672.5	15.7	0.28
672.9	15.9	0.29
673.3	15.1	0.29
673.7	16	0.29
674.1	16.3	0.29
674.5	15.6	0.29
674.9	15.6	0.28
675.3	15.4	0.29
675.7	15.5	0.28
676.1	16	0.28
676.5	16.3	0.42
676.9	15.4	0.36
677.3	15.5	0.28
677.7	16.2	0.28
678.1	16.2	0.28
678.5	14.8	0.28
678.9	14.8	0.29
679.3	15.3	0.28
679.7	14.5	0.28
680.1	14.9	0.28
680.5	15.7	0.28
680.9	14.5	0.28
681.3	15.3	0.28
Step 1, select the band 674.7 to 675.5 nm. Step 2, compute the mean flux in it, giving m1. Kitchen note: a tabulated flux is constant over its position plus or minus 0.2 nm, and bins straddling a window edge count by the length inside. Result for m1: 15.5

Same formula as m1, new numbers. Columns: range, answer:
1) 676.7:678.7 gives 15.6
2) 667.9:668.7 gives 16.3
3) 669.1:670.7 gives 16.4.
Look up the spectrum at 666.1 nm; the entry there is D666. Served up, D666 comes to 16.9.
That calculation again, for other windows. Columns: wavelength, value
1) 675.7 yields 15.5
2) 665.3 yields 17.6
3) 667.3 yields 18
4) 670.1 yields 15.9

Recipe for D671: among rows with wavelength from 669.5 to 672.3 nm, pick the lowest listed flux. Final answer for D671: 14.7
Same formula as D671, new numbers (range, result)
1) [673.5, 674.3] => 16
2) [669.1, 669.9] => 16.3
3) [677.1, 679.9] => 14.5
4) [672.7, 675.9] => 15.1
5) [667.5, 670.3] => 15.9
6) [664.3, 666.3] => 16.9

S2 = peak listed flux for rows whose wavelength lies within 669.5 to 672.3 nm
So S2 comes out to 17.2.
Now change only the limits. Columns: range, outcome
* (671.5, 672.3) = 15.4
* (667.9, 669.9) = 16.9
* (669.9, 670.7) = 16.5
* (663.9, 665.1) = 18.4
